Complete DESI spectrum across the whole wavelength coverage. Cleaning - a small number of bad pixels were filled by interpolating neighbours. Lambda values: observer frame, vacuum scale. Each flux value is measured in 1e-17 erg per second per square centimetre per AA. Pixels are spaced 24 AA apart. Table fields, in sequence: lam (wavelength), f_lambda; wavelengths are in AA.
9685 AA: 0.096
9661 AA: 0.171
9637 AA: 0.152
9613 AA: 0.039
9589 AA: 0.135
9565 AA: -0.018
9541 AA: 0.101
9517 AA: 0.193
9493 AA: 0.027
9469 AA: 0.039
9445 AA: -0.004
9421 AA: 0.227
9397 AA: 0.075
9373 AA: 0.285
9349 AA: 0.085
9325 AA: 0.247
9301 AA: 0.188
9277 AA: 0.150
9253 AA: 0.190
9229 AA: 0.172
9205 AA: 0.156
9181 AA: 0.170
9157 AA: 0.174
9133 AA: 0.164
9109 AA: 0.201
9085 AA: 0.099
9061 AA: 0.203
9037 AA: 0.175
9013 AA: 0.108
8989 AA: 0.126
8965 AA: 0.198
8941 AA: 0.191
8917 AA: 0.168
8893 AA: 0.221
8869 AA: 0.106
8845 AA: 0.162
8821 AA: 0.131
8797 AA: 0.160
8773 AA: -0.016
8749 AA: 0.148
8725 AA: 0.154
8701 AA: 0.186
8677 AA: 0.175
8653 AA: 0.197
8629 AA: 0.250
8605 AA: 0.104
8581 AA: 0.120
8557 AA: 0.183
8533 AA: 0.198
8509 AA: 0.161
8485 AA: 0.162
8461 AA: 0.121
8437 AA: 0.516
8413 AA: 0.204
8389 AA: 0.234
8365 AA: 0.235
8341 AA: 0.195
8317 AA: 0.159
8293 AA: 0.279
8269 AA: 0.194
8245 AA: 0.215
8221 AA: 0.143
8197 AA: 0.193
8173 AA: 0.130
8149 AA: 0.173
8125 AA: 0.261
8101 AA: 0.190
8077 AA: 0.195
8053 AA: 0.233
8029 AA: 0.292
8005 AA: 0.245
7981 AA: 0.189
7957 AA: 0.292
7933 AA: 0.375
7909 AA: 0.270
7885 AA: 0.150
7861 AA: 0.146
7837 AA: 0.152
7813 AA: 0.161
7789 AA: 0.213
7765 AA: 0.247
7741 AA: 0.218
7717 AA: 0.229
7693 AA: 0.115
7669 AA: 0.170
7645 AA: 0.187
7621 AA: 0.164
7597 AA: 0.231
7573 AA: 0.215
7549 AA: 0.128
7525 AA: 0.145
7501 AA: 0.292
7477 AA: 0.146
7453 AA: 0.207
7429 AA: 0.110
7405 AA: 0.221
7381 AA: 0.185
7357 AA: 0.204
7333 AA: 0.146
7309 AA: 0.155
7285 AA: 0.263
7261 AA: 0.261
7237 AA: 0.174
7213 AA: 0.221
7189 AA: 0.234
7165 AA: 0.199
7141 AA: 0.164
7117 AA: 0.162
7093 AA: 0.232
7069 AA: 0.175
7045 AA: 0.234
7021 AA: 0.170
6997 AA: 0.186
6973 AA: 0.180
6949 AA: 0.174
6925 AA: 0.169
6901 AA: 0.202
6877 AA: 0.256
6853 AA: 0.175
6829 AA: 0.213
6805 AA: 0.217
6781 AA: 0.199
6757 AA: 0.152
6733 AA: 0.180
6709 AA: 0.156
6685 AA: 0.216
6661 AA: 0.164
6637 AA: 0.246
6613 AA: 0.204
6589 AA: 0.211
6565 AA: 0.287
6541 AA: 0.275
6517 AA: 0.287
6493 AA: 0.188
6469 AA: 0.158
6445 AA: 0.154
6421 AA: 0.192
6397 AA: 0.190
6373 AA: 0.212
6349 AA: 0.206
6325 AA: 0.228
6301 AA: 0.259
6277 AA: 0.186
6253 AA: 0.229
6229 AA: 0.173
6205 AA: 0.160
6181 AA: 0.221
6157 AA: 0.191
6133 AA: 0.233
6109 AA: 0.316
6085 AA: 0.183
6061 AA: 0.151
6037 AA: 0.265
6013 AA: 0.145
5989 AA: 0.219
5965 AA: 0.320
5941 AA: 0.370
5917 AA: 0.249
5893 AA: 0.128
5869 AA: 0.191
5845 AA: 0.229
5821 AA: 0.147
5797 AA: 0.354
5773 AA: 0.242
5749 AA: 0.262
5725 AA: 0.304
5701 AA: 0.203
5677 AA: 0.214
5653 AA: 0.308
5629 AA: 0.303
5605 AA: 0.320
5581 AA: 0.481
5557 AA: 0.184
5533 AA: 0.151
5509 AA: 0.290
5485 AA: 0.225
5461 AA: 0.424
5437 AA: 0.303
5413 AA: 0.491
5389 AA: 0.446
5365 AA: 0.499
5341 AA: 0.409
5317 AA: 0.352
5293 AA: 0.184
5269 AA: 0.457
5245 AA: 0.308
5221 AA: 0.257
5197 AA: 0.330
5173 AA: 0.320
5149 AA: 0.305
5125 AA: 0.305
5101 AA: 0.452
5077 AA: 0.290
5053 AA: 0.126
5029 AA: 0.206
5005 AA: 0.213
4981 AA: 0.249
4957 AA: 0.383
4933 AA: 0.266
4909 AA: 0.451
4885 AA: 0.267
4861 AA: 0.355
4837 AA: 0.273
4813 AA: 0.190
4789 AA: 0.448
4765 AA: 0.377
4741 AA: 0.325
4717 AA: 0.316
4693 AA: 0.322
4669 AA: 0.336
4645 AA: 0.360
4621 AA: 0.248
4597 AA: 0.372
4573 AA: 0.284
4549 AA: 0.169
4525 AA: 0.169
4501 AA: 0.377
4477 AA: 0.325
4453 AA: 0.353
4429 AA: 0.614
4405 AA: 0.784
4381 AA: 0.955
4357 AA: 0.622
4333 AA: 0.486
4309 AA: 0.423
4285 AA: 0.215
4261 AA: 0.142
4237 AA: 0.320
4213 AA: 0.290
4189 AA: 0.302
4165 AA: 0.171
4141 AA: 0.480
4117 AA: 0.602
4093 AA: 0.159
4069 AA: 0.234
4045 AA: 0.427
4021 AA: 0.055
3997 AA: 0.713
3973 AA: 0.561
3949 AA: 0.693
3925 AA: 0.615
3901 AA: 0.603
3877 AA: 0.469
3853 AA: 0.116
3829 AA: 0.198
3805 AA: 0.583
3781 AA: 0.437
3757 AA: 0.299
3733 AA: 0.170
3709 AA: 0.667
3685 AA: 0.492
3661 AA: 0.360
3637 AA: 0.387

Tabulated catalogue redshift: 1.836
